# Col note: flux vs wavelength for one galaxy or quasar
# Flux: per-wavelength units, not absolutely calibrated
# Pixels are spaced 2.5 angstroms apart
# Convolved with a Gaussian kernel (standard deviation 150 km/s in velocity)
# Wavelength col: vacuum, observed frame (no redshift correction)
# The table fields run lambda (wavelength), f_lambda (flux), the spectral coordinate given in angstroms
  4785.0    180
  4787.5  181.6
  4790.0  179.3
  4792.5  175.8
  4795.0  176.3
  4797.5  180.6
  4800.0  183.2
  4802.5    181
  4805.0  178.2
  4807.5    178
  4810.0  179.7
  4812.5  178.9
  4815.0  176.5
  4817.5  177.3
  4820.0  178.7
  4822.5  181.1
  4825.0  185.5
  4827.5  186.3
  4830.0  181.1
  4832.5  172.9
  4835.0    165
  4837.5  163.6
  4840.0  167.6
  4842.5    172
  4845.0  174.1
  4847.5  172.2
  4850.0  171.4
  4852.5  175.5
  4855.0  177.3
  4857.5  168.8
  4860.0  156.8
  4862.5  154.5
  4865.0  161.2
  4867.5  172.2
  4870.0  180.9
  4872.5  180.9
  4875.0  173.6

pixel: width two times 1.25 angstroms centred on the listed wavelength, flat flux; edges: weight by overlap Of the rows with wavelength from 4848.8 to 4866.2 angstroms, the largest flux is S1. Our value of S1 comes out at 177.3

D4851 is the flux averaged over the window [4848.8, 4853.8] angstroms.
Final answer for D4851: 174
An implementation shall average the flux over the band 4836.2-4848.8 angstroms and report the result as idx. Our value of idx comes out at 170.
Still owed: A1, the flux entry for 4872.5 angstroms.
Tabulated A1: 180.9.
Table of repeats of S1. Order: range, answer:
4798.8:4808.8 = 183.2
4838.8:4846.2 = 174.1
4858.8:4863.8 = 156.8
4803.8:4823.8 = 181.1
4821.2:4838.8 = 186.3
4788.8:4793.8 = 179.3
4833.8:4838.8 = 165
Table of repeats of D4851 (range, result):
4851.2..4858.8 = 174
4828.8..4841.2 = 170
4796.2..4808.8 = 180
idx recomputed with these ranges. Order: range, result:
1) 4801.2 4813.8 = 179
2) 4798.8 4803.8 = 182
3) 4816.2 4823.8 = 179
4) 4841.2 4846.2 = 173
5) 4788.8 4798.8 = 178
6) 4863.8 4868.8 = 167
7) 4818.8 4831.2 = 183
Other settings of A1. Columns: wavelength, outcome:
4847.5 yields 172.2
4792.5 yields 175.8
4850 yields 171.4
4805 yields 178.2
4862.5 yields 154.5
